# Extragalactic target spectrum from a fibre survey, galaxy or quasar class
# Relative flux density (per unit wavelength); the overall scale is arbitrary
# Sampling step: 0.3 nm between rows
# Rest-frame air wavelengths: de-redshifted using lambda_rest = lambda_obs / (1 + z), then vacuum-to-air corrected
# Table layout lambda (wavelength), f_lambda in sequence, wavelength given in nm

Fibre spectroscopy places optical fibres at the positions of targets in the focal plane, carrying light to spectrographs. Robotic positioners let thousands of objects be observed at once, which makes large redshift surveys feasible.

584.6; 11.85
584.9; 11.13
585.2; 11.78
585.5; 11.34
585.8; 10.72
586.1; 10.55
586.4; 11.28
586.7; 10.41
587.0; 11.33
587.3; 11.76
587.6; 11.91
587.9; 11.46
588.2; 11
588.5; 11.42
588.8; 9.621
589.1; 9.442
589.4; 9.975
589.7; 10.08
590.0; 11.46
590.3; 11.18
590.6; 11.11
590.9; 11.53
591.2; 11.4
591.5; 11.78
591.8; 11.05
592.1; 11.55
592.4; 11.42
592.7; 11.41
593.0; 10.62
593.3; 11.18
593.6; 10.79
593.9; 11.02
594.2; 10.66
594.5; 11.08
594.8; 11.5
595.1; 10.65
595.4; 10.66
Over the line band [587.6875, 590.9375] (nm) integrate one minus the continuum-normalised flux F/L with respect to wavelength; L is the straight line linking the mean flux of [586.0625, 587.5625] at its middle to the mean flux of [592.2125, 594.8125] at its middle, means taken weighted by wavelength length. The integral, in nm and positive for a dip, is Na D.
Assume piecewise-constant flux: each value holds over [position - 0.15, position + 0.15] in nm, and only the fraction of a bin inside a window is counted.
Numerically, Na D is 0.11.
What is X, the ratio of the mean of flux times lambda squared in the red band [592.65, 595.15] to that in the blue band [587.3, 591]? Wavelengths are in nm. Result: 1.0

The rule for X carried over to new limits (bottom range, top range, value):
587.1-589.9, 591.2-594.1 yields 1.06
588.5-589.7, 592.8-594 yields 1.11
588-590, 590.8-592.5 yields 1.11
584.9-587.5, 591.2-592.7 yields 1.05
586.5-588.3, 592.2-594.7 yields 1.00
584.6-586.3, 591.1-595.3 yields 1.02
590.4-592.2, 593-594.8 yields 0.97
